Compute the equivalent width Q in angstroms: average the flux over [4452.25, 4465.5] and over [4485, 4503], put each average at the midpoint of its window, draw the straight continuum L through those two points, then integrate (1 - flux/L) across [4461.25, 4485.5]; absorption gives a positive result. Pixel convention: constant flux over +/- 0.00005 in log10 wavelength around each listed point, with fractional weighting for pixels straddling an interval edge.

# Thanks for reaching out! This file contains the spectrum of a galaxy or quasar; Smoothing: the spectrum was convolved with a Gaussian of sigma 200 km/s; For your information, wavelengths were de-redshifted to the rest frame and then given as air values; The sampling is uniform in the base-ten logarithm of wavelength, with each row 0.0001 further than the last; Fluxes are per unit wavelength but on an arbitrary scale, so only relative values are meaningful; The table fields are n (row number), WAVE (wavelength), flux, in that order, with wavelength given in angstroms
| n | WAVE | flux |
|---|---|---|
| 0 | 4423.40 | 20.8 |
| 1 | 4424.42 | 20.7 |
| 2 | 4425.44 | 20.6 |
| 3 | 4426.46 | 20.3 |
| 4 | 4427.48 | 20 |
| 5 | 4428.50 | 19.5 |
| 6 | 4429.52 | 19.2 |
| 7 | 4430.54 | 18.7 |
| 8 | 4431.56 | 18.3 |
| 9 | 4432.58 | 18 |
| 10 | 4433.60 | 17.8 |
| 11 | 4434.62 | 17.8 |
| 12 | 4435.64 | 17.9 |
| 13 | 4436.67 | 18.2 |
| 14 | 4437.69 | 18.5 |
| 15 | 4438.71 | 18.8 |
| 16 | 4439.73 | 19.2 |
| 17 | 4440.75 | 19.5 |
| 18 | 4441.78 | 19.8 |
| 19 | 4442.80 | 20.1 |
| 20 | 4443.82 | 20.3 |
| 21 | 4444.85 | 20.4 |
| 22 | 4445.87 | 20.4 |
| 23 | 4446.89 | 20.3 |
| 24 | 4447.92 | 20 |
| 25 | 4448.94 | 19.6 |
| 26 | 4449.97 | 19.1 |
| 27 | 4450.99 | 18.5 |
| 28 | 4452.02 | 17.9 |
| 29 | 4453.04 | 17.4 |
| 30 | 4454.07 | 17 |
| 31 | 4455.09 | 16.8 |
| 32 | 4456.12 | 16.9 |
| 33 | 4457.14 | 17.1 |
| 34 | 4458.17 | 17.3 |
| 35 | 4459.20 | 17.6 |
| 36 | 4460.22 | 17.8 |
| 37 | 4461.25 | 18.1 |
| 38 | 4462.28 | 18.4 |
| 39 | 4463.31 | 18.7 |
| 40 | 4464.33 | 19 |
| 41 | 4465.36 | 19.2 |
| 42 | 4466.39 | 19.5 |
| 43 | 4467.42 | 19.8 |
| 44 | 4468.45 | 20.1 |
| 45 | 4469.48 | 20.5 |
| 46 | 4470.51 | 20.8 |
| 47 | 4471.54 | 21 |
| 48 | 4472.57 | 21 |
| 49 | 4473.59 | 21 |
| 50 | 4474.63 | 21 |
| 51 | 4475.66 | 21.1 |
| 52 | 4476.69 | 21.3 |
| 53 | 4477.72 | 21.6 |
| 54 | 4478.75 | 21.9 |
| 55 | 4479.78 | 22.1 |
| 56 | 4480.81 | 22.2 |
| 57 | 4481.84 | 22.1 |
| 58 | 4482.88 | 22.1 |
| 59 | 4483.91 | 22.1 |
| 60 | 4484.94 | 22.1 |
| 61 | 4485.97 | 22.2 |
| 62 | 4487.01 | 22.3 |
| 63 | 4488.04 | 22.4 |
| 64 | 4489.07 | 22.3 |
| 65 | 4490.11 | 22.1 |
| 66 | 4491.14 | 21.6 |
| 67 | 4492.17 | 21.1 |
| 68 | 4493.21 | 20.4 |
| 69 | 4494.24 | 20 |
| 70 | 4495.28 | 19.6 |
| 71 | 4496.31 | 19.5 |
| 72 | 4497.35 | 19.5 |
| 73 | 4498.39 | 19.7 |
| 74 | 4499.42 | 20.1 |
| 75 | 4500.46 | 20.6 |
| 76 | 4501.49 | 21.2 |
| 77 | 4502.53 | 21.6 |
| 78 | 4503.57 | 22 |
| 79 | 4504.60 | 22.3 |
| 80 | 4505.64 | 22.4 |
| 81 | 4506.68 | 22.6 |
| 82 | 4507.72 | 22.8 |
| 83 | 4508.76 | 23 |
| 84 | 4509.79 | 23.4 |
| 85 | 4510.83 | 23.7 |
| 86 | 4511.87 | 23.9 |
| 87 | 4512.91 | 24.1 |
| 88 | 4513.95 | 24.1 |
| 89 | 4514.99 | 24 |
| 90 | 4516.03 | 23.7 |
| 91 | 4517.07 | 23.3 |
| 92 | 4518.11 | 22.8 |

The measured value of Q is -2.1 angstroms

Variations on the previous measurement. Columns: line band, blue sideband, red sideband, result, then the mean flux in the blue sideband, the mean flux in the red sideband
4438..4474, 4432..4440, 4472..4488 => 1.3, 18.2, 21.8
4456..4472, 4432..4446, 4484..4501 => 0.8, 19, 21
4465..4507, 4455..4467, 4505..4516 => -1.0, 18.1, 23.4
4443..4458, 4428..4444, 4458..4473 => 0.3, 18.8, 19.3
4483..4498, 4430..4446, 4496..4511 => -0.1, 18.9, 21.6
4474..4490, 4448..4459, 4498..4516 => -1.3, 17.8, 22.5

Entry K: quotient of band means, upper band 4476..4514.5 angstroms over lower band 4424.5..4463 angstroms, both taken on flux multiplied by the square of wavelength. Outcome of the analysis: 1.19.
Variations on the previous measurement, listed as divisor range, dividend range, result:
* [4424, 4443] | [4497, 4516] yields 1.21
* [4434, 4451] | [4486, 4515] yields 1.16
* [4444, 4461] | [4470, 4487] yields 1.19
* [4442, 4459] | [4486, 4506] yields 1.15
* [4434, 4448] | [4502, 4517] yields 1.23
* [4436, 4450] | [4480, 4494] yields 1.14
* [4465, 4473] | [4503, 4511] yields 1.14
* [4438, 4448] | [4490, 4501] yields 1.05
